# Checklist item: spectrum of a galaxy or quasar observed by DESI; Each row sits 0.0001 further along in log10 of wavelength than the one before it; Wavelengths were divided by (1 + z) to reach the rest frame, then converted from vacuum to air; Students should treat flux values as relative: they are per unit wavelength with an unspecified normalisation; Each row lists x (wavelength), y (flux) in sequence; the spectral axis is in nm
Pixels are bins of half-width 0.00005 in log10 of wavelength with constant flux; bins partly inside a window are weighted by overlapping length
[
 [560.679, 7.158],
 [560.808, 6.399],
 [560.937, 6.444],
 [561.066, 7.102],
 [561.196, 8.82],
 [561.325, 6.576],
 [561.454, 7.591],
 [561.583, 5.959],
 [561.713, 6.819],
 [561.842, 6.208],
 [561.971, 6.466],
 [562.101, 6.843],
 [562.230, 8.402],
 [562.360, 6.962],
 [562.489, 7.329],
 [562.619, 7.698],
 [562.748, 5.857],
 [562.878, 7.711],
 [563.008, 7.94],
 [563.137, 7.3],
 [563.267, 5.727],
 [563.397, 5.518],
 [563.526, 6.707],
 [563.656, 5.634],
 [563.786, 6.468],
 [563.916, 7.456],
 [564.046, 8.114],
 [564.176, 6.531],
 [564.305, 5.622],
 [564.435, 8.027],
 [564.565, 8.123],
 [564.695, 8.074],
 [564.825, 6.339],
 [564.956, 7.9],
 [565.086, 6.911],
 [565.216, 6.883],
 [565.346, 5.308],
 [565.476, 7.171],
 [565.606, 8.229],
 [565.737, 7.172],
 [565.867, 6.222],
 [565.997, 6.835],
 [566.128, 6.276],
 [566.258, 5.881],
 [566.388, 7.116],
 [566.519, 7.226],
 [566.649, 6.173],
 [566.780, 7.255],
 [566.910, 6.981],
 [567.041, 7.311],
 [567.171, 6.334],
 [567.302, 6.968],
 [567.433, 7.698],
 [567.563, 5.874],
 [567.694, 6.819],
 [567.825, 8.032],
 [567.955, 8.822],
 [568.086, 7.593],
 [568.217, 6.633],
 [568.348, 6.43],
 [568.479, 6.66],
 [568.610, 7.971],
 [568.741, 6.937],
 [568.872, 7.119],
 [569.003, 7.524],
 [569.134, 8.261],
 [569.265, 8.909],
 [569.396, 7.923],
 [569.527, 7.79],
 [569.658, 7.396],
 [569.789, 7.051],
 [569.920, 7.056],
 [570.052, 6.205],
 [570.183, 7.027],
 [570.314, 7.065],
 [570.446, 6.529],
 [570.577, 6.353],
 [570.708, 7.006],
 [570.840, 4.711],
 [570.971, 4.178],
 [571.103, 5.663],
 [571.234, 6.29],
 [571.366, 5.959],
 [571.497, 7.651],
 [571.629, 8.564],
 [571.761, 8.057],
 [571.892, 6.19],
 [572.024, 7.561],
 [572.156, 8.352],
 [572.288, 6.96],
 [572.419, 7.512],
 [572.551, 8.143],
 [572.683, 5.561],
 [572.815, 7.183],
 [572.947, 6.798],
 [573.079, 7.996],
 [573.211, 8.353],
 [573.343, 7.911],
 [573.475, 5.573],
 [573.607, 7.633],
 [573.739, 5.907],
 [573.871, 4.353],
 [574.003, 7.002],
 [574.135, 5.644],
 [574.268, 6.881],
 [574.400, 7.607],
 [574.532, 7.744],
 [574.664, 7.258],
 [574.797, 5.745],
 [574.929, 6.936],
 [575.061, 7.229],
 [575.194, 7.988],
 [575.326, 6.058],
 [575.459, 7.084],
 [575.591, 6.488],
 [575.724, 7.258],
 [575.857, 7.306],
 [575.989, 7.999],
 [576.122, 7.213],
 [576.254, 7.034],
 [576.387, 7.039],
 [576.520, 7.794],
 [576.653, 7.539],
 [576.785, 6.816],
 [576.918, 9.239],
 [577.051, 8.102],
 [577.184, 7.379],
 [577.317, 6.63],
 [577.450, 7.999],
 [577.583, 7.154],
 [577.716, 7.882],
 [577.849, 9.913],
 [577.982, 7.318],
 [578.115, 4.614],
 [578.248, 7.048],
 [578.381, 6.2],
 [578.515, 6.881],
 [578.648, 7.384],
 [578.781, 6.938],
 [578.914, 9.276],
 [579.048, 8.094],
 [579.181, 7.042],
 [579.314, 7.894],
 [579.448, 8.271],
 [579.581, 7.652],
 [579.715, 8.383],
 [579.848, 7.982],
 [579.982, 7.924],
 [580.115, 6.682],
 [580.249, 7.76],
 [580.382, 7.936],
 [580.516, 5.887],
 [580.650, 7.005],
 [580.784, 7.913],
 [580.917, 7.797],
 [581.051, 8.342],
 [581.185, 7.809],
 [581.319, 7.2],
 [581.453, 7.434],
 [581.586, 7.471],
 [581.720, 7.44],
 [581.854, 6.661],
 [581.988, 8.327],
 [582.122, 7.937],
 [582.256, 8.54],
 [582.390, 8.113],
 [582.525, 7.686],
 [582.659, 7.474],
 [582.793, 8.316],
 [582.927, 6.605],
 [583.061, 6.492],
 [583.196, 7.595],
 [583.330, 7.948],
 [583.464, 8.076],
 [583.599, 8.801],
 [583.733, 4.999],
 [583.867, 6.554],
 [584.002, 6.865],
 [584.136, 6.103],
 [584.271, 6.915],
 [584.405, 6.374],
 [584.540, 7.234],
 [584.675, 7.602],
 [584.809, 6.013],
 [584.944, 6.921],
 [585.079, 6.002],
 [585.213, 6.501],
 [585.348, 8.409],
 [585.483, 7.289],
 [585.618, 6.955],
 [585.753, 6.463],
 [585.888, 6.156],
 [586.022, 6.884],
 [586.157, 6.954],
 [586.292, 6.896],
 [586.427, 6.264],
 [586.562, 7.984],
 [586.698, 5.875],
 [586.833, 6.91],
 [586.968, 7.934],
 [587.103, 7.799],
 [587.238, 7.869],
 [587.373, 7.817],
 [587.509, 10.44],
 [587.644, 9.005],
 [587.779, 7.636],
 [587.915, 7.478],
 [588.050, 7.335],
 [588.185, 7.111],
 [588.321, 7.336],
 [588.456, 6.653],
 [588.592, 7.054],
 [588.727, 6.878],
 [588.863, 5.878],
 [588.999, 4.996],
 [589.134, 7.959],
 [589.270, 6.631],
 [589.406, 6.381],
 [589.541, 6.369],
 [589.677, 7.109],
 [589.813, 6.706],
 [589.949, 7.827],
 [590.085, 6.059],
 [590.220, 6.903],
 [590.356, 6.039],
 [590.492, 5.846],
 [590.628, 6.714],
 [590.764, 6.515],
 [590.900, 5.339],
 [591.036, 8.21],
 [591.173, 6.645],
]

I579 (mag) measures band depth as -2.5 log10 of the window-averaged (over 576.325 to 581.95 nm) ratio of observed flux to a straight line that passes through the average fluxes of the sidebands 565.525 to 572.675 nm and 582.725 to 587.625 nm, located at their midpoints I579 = -0.06 mag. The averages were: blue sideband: 7.03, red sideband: 7.15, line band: 7.52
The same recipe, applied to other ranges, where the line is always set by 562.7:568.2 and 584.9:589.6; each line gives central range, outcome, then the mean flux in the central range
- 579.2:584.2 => -0.06 mag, 7.51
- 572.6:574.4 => 0.05 mag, 6.72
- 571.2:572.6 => -0.06 mag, 7.4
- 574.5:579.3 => -0.04 mag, 7.33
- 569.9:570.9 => 0.08 mag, 6.47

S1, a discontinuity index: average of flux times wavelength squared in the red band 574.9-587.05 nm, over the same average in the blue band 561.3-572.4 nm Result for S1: 1.10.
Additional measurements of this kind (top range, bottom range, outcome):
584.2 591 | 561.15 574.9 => 1.07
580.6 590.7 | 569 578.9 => 1.05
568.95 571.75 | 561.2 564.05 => 1.03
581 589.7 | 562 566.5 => 1.12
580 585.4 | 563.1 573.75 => 1.10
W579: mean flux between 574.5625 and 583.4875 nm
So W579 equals 7.47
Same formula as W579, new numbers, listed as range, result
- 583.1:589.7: 7.08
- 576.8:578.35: 7.51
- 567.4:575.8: 7.01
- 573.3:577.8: 7.11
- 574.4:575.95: 7.05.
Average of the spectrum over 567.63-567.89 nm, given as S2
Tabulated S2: 7.43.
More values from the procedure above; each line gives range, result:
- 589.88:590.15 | 6.94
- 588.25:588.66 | 7.01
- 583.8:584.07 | 6.71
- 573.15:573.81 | 7.05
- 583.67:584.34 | 6.3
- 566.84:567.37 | 6.9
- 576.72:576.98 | 8.01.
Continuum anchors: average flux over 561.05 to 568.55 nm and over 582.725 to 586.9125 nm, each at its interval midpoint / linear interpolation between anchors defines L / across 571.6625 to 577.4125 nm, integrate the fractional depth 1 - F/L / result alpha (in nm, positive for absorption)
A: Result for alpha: -0.16 nm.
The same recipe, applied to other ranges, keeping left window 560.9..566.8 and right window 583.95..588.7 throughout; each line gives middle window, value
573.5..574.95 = 0.097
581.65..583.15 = -0.098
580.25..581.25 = -0.060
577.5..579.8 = -0.144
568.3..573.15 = -0.027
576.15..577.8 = -0.116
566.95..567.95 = -0.021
